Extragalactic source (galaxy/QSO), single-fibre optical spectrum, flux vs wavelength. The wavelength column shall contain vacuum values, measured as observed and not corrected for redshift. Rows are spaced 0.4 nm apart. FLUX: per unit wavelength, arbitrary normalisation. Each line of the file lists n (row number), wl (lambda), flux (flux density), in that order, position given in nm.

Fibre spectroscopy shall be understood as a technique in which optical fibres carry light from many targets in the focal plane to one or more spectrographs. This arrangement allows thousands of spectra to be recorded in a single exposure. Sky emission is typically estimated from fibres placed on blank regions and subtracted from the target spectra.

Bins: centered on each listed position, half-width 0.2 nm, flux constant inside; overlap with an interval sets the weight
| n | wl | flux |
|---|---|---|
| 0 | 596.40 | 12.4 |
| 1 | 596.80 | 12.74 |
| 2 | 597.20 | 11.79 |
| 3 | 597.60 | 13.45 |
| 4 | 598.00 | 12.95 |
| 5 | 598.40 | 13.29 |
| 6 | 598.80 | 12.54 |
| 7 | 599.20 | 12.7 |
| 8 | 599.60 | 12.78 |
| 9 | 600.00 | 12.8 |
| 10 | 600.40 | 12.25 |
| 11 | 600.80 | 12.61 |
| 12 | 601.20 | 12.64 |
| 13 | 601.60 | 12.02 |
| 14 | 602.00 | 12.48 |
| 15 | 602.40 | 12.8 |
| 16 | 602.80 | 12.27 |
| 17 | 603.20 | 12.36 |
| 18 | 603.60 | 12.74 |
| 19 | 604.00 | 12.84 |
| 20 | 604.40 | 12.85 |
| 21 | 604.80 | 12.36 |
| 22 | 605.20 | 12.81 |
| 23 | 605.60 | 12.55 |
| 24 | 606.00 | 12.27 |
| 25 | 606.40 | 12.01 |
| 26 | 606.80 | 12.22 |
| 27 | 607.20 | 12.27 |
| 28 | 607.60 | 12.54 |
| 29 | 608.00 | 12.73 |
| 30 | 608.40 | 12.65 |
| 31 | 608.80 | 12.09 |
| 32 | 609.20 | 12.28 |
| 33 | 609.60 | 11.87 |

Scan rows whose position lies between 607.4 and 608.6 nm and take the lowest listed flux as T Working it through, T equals 12.54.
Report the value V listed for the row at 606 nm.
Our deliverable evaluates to 12.27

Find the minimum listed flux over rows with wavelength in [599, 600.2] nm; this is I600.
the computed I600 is 12.7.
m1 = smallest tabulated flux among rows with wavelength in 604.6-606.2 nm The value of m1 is 12.27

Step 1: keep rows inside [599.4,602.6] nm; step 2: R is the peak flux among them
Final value 12.8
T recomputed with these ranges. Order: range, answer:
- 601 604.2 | 12.02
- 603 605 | 12.36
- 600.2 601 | 12.25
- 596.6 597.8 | 11.79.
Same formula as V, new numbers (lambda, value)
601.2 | 12.64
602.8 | 12.27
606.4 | 12.01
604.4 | 12.85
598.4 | 13.29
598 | 12.95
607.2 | 12.27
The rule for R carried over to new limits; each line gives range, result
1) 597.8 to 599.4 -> 13.29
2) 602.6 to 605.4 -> 12.85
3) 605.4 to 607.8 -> 12.55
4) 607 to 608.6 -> 12.73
